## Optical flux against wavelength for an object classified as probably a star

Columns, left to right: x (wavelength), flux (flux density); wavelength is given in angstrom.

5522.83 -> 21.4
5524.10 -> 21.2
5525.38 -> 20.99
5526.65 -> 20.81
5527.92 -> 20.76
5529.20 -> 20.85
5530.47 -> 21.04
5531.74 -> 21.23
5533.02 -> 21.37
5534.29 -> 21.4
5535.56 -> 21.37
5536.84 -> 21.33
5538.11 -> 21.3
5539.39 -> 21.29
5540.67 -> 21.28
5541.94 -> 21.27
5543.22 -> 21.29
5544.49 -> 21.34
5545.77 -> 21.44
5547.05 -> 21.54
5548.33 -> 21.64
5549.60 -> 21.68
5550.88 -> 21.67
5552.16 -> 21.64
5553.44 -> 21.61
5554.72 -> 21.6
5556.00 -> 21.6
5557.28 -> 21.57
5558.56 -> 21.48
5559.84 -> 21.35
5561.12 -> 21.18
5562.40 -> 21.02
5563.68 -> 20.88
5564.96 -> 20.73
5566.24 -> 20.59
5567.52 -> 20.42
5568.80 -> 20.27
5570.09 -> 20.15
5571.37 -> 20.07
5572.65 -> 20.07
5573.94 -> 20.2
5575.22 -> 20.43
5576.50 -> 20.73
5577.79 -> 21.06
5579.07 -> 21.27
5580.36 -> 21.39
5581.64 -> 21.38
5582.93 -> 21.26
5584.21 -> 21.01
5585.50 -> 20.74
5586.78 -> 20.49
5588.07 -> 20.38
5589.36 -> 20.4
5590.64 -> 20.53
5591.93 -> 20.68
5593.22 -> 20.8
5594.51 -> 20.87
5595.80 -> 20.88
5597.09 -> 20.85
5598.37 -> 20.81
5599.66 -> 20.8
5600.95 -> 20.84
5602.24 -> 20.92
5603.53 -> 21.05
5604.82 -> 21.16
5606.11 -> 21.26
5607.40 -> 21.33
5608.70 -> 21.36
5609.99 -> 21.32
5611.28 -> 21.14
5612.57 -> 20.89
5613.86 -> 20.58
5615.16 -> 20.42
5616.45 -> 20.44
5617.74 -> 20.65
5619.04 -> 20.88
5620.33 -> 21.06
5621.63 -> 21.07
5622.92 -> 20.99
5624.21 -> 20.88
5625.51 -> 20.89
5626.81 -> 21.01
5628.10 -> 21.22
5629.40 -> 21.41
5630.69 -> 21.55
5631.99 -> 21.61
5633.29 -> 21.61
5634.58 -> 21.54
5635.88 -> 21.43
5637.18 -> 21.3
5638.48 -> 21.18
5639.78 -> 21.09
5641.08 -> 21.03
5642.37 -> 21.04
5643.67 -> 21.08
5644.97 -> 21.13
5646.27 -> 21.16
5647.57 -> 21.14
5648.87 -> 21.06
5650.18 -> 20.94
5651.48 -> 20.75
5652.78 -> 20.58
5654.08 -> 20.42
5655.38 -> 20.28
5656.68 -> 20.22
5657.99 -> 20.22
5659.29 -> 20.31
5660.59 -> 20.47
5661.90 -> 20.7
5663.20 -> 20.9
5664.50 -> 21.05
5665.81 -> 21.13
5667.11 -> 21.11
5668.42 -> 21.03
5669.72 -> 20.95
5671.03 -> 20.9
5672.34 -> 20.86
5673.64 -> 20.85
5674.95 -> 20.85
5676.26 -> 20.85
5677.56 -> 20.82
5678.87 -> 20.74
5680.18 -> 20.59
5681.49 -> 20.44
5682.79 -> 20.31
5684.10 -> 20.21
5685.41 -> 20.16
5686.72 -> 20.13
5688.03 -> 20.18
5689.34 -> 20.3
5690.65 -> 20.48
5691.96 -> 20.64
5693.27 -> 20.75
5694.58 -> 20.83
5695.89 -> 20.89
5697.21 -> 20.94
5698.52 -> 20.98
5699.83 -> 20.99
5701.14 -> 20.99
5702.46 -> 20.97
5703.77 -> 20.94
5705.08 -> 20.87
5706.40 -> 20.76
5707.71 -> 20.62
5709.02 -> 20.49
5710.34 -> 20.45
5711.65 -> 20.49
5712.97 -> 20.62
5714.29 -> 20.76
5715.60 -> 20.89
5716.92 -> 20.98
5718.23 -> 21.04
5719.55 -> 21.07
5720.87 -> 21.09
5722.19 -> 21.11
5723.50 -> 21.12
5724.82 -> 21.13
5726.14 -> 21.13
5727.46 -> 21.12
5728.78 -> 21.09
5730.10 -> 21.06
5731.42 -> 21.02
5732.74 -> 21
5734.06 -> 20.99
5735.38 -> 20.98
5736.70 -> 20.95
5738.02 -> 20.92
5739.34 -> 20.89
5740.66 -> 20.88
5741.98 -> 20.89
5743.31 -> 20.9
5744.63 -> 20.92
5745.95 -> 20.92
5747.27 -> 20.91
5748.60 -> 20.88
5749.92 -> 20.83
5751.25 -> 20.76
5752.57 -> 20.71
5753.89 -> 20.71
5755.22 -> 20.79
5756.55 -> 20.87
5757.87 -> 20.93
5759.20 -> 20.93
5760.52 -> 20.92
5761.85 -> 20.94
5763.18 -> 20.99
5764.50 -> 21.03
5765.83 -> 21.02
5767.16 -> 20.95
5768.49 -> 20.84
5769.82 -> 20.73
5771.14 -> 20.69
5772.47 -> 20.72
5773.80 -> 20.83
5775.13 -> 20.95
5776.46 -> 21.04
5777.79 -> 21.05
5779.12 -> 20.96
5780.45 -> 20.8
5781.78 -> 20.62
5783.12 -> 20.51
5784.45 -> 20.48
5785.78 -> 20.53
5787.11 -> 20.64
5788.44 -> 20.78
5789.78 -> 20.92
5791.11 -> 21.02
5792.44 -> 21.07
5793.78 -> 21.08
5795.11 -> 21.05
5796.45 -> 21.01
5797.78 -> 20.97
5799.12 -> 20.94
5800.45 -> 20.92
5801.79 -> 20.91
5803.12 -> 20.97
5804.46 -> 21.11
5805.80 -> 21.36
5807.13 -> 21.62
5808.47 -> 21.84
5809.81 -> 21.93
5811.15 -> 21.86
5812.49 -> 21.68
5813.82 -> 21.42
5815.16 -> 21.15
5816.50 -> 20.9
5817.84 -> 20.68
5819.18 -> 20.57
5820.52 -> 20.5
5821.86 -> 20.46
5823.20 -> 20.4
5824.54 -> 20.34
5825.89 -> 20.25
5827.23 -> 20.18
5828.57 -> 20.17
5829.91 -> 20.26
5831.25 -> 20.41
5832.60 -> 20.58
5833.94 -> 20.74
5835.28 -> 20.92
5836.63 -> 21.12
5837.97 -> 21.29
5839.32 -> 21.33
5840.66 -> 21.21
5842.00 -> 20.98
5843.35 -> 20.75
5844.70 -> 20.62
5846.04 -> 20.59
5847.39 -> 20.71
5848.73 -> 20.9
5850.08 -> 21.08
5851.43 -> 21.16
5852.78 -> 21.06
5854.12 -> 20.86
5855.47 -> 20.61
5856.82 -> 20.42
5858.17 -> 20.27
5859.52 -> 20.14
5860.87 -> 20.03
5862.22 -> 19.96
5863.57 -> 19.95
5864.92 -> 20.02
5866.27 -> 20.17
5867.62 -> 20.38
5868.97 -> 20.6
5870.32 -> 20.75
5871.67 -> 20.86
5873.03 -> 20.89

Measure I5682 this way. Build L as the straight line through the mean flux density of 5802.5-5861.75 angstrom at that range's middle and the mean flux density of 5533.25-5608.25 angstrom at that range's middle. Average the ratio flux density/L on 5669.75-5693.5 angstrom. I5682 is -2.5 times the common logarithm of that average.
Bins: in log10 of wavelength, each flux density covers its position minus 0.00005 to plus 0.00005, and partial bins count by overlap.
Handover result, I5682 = 0.02 mag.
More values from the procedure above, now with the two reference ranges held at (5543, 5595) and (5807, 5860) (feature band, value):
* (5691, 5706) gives 0.00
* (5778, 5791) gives 0.01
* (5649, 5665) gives 0.02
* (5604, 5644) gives -0.01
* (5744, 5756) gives 0.00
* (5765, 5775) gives 0.00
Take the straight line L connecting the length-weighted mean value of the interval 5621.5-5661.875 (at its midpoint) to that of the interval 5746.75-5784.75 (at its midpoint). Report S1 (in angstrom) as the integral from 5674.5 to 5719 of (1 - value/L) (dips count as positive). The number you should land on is 0.5 angstrom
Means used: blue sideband 21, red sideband 20.8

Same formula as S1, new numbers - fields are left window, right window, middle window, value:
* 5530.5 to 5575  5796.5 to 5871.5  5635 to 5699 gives 0.7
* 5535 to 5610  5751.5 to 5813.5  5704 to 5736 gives 0.1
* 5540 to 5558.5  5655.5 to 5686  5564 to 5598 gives 1.0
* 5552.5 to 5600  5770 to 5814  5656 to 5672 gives 0.1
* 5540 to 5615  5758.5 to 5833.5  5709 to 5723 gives 0.1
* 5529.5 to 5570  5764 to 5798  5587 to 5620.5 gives 0.5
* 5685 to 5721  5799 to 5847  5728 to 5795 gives -0.2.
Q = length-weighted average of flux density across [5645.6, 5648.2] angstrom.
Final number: 21.2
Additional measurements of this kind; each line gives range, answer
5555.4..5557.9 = 21.6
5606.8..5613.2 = 21.2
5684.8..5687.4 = 20.1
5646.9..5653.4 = 20.9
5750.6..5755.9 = 20.7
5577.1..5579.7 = 21.1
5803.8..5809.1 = 21.5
